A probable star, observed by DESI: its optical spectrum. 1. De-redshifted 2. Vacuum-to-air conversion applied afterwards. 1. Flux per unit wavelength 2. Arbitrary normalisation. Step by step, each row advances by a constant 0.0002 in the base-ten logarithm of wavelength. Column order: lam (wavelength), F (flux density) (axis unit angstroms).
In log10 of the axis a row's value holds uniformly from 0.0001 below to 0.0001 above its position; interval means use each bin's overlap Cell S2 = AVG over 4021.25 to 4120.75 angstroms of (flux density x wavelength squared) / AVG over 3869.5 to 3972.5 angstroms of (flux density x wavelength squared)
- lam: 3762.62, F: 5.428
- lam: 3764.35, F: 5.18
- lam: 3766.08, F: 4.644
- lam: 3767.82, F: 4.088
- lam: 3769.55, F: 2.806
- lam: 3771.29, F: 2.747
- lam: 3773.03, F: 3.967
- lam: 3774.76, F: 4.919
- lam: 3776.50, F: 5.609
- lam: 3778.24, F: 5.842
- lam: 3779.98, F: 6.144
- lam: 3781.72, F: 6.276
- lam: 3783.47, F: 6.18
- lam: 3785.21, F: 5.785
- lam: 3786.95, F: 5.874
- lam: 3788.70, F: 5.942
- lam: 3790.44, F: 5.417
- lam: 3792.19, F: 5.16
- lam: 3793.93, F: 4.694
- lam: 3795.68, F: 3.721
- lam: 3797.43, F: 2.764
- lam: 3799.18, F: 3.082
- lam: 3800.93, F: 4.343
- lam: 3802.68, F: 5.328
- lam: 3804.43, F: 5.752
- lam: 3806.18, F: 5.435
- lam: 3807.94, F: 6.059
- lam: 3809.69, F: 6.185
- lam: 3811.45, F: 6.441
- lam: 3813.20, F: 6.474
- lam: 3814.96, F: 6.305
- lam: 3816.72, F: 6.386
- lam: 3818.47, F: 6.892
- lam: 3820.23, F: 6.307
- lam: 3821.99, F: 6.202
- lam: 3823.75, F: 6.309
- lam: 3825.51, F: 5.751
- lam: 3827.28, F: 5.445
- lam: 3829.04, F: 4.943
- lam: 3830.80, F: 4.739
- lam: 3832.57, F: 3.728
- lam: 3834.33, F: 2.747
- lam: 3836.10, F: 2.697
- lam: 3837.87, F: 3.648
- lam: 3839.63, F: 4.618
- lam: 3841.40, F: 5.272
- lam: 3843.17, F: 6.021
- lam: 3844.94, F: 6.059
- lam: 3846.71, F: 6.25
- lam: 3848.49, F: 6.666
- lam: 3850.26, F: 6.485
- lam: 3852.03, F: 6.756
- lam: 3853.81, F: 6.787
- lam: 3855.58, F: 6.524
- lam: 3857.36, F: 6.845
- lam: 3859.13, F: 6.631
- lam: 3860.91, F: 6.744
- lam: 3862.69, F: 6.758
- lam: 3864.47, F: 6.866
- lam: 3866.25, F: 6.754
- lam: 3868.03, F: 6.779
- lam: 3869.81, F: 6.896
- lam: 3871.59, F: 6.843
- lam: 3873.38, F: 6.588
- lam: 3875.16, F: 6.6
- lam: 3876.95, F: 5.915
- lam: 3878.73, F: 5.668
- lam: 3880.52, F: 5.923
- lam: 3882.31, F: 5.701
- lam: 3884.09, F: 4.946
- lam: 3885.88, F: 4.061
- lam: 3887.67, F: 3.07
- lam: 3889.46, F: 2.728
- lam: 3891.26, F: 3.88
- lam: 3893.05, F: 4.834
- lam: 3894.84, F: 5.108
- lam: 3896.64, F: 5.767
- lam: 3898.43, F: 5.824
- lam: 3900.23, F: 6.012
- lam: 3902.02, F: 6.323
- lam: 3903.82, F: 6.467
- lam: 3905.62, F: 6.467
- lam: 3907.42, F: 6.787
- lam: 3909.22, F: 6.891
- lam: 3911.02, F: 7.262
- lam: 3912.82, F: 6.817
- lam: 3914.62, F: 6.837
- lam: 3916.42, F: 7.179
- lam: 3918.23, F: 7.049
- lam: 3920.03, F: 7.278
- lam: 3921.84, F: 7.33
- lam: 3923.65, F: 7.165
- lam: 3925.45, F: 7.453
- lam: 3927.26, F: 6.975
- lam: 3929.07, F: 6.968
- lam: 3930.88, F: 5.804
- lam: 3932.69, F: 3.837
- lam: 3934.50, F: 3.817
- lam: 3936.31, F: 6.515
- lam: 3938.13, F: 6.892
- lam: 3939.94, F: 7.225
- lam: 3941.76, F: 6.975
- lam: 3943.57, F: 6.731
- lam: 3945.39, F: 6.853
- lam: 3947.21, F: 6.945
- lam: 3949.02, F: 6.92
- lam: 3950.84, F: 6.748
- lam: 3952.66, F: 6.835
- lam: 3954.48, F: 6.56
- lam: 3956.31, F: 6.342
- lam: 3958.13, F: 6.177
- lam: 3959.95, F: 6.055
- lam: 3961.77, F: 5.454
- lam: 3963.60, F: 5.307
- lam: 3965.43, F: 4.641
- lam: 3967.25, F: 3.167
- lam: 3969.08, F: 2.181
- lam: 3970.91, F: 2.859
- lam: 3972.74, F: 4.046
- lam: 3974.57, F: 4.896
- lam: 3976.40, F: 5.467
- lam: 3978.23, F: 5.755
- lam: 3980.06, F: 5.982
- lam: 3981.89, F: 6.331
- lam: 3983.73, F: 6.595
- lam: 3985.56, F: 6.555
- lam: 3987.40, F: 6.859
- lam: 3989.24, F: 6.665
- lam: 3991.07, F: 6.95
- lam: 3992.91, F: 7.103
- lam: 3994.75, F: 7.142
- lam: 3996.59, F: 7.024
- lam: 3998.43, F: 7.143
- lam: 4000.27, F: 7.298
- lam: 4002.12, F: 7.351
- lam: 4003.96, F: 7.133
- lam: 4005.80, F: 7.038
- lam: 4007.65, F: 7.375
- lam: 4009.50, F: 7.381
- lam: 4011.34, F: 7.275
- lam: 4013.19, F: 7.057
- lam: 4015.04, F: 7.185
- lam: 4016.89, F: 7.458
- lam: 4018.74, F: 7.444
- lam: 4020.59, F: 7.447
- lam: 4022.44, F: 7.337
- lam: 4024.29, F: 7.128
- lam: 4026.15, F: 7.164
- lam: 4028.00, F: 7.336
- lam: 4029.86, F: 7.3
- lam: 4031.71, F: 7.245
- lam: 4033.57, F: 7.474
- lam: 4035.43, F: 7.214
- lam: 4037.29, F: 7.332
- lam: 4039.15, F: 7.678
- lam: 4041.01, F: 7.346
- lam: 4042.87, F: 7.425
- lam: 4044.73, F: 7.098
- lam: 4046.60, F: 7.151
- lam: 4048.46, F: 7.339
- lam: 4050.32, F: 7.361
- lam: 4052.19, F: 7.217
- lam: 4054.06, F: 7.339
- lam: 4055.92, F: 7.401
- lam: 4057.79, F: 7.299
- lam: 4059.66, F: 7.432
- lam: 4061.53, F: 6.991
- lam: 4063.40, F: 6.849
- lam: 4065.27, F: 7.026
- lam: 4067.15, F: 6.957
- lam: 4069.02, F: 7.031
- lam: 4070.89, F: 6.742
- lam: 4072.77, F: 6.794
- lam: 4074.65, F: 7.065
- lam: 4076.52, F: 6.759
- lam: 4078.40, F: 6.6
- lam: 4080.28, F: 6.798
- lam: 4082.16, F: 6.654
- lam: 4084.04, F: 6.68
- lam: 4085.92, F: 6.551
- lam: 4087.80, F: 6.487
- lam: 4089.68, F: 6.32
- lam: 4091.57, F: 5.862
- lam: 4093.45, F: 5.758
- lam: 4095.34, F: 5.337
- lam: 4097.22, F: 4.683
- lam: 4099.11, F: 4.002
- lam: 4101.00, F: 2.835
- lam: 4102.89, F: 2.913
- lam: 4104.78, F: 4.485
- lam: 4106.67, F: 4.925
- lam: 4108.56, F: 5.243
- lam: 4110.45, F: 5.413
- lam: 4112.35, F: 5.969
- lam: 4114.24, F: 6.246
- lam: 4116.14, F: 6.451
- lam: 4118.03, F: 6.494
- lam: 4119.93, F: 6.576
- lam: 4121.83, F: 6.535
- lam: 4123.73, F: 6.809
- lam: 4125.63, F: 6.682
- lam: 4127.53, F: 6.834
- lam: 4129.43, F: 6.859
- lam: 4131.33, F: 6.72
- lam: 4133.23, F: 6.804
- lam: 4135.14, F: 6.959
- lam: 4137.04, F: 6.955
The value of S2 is 1.18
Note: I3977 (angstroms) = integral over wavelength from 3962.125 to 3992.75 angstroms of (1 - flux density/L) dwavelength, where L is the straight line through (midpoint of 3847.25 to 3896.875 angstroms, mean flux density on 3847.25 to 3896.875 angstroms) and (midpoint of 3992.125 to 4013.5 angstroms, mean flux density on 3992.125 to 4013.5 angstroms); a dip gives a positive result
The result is 7.2 angstroms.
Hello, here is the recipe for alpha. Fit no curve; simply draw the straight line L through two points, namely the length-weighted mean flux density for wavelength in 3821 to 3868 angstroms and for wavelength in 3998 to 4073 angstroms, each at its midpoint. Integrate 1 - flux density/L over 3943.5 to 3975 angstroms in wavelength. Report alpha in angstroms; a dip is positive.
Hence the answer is 5.5 angstroms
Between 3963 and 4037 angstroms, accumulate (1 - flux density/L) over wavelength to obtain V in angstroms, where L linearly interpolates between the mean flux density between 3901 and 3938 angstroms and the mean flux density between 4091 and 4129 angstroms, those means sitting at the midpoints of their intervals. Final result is -4.5 angstroms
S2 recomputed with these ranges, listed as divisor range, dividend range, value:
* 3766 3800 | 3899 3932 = 1.52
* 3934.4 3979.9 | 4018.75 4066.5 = 1.34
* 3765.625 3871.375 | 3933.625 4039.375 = 1.28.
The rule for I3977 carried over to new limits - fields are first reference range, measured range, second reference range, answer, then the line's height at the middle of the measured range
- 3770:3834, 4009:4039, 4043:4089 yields -2.6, 6.72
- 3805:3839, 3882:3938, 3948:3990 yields -4.2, 5.51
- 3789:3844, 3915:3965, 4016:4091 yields -2.7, 6.16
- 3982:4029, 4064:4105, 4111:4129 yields 4.6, 6.69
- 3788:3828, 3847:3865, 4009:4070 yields -2.5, 5.86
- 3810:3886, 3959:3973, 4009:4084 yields 5.1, 6.66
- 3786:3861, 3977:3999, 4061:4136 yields -2.9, 5.88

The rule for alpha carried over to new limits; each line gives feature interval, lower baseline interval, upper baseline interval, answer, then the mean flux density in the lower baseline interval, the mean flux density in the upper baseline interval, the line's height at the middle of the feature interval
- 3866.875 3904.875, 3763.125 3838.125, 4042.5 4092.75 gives 0.99 angstroms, 5.11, 6.92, 5.69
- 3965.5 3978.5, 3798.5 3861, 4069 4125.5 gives 3.97 angstroms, 5.63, 5.89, 5.77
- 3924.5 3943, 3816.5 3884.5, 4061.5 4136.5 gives -0.88 angstroms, 5.89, 6.14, 5.97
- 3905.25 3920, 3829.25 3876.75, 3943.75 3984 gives -3.21 angstroms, 5.89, 5.55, 5.71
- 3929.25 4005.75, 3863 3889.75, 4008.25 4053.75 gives 7.24 angstroms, 5.78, 7.31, 6.68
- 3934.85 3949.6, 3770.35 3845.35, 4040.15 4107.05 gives -2.45 angstroms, 5.21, 6.38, 5.8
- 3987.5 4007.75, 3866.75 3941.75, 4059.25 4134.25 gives -3.25 angstroms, 6.08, 6.14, 6.11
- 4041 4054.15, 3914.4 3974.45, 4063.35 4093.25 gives -1.53 angstroms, 6.01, 6.67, 6.52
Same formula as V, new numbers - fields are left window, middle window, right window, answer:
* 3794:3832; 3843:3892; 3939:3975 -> -4.2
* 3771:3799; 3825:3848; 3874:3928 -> 3.0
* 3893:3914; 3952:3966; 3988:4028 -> 1.7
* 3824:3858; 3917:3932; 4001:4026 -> -1.6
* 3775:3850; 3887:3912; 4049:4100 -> 1.0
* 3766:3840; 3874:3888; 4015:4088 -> 0.9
